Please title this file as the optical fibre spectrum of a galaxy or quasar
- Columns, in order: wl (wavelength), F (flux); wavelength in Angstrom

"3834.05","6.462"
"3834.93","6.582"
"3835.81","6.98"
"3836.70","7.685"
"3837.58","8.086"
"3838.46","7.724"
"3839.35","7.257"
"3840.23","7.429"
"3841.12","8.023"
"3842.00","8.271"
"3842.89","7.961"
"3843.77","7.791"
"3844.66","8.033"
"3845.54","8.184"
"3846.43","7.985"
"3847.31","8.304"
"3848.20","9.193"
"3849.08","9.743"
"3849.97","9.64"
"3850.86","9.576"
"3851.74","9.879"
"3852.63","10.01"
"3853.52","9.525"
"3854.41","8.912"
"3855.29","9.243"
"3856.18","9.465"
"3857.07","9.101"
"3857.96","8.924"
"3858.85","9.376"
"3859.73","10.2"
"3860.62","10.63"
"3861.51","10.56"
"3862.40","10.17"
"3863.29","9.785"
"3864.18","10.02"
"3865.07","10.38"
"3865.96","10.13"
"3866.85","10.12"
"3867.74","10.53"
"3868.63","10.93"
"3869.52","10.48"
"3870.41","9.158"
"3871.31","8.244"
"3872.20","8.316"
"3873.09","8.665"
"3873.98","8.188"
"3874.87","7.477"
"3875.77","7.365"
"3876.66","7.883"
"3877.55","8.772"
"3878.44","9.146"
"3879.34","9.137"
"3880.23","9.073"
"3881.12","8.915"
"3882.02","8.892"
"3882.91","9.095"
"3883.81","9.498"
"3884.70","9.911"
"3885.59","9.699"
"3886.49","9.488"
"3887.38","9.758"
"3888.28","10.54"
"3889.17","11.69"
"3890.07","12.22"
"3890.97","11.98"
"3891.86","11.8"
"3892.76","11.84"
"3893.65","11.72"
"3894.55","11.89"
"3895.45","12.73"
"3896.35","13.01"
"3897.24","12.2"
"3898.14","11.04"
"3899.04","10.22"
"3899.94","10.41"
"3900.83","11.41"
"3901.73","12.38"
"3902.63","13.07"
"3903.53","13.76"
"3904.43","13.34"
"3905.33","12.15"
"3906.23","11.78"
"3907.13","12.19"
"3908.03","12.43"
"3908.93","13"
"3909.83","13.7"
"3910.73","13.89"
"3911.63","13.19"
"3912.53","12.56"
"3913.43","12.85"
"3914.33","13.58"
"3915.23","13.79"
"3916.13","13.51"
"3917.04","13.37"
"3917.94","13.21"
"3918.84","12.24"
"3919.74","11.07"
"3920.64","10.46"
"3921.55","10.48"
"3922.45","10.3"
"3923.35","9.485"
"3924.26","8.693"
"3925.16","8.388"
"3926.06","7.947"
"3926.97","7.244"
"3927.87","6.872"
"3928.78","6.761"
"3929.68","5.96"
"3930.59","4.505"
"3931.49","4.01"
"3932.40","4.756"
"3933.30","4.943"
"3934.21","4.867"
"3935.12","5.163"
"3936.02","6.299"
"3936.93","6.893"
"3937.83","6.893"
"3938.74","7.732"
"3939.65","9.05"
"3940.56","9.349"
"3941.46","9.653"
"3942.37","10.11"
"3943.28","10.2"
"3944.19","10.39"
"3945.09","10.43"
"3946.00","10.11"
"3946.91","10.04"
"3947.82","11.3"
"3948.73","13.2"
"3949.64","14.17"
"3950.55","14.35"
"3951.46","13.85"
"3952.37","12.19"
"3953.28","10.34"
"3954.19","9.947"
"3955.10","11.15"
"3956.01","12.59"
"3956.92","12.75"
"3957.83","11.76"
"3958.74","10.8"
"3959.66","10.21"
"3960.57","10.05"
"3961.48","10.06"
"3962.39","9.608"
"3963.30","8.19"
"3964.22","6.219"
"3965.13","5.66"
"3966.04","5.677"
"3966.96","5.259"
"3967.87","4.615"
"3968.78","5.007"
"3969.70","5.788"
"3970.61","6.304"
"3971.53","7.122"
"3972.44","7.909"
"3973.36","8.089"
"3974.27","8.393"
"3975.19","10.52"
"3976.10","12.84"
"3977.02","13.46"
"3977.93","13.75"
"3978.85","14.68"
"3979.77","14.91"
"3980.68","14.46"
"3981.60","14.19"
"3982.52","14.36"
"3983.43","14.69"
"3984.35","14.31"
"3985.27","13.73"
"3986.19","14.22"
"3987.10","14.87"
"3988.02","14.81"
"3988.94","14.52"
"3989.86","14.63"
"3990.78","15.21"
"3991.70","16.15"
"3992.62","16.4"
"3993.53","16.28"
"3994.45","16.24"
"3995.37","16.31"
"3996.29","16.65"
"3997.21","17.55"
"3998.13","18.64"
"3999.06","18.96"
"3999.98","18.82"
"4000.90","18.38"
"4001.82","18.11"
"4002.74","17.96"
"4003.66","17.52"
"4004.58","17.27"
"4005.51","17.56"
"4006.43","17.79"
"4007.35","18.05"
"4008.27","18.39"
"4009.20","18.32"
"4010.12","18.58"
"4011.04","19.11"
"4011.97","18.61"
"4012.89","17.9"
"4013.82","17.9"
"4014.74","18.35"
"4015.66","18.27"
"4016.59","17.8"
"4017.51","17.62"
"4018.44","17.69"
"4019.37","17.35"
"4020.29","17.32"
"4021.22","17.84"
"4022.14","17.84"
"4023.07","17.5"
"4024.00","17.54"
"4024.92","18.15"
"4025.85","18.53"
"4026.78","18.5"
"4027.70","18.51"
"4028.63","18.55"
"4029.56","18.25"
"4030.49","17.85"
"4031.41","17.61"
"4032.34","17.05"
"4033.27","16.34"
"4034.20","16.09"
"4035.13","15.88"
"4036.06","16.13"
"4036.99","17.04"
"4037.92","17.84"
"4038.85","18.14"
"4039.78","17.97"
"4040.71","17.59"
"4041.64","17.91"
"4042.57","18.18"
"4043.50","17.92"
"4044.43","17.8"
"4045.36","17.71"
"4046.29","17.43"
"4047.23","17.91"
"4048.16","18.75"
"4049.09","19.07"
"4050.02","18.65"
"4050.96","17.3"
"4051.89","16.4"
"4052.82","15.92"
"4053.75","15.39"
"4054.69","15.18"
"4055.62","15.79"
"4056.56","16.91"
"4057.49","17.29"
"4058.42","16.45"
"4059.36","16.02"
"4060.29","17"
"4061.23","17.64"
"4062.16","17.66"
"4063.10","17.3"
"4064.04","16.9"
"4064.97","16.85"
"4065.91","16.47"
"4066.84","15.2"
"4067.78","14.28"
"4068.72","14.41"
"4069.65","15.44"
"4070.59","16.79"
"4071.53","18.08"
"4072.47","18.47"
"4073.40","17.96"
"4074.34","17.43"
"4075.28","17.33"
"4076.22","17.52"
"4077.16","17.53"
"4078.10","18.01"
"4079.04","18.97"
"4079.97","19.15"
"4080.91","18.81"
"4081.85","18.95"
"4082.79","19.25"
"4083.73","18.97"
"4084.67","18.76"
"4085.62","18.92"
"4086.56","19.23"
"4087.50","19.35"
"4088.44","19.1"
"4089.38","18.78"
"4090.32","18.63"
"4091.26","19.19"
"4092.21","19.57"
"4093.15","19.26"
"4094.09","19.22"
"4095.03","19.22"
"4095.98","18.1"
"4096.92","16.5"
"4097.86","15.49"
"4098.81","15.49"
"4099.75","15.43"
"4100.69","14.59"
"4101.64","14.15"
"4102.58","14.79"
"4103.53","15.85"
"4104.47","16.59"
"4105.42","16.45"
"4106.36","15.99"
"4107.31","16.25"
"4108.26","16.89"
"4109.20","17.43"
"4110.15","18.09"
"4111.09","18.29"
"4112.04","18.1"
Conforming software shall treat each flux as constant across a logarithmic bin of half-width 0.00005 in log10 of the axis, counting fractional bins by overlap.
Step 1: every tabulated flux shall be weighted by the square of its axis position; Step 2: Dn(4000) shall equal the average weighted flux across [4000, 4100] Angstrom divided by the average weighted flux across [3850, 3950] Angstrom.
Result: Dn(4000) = 1.89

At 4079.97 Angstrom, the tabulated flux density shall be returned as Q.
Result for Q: 19.15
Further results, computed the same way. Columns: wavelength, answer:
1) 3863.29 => 9.785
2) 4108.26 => 16.89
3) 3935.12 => 5.163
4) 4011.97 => 18.61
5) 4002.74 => 17.96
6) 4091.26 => 19.19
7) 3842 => 8.271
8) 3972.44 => 7.909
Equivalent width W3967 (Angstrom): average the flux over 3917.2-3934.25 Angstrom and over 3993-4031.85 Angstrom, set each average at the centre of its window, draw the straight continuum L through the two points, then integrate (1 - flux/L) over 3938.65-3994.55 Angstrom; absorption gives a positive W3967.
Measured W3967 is 6.3 Angstrom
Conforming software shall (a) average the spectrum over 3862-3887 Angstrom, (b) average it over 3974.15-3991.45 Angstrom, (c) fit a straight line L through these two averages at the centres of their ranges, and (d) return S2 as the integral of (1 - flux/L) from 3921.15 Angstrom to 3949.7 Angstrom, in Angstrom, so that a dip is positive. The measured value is 8.9 Angstrom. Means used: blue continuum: 9.27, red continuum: 14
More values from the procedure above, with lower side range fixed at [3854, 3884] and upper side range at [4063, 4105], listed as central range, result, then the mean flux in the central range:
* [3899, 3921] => -3.5 Angstrom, 12.6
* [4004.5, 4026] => -4.5 Angstrom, 18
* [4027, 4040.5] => -1.6 Angstrom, 17.4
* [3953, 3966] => 3.0 Angstrom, 9.81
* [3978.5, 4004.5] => -3.8 Angstrom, 16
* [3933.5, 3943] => 3.5 Angstrom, 7.57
